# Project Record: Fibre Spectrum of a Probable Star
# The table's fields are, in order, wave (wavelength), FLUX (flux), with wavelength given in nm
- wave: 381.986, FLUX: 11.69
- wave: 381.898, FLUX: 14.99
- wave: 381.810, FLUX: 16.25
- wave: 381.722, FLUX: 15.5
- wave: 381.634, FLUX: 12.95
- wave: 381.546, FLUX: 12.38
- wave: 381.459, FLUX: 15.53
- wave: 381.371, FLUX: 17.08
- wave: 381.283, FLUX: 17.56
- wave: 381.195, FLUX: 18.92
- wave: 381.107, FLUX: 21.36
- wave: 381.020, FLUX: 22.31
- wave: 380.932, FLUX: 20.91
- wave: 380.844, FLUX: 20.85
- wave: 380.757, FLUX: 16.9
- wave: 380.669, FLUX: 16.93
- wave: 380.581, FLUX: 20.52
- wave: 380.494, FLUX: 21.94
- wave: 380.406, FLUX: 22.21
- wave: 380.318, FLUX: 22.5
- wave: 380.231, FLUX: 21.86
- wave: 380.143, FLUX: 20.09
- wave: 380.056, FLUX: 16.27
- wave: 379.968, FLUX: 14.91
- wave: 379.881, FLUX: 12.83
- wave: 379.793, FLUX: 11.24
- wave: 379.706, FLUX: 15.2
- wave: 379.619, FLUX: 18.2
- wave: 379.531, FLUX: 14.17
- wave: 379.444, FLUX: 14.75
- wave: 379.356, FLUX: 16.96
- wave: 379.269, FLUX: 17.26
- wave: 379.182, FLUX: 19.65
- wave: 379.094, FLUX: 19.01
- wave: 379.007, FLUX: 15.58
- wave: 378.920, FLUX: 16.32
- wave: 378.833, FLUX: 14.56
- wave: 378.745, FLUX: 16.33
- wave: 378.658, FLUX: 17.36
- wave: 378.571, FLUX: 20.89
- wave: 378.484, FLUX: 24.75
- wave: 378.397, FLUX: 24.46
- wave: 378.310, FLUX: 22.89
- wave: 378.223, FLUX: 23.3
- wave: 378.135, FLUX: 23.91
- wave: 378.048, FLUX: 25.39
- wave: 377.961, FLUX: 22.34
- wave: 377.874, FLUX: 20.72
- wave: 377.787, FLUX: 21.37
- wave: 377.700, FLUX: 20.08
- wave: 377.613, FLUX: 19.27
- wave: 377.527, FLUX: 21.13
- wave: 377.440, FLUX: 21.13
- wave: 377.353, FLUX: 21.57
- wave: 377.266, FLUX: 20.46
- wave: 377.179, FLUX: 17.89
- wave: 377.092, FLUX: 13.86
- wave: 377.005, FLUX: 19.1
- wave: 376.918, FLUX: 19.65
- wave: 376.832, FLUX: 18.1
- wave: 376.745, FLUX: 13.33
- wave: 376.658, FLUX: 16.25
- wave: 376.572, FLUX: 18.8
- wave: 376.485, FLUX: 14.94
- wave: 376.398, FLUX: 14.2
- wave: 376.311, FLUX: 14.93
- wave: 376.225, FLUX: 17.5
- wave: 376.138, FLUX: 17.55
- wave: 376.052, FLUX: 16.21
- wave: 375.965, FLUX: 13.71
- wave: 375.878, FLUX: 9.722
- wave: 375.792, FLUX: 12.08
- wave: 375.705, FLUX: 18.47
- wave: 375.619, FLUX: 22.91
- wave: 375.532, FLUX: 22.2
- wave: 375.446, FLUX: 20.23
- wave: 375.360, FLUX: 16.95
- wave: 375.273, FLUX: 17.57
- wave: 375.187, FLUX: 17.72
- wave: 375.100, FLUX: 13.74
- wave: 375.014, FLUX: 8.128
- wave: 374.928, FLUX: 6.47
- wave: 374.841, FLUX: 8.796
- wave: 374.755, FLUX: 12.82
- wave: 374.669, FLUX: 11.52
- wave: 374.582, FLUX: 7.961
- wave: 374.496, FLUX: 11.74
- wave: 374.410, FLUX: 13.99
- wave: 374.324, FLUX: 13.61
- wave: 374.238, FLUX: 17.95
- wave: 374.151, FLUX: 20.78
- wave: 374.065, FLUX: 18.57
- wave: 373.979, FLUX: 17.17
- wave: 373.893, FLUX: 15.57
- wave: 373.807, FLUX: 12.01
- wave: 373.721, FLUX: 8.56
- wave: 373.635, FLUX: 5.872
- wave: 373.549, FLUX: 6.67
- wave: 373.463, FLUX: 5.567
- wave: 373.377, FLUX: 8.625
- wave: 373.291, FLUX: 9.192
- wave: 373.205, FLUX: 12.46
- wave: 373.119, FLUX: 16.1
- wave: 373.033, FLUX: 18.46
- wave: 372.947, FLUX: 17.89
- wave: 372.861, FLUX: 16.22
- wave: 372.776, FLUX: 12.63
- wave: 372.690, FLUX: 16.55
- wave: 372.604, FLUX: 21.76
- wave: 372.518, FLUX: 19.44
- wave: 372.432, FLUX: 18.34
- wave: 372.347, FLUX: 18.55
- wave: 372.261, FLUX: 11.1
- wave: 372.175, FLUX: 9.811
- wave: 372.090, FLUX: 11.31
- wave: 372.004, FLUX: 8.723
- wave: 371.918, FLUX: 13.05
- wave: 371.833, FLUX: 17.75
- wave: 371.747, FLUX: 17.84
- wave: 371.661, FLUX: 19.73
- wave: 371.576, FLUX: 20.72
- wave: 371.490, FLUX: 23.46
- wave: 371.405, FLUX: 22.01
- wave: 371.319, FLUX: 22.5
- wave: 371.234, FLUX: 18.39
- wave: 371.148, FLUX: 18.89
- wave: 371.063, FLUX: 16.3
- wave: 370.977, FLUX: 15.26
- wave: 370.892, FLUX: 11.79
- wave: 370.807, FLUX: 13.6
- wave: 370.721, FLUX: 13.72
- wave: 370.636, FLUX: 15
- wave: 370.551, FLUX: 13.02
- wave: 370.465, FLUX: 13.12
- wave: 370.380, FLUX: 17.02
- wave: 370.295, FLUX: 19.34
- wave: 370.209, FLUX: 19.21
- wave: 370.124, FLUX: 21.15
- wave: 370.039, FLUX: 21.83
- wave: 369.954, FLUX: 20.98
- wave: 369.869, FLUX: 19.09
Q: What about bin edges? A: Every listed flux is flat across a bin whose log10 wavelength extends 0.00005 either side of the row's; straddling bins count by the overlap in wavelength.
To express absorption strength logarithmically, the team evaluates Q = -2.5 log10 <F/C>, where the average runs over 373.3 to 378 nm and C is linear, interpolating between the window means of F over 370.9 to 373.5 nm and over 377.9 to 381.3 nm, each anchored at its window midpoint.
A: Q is 0.132 mag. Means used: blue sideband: 15.9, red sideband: 19.1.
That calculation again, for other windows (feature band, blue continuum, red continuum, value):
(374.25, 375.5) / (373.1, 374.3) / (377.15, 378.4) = 0.154 mag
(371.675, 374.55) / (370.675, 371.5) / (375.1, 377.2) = 0.211 mag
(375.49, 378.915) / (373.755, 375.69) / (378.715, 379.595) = -0.185 mag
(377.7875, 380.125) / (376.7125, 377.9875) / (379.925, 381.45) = 0.053 mag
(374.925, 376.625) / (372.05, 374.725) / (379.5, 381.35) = -0.040 mag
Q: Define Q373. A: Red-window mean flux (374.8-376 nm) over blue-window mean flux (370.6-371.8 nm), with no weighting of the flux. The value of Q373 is 0.84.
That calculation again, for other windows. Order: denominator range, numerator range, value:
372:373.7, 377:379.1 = 1.52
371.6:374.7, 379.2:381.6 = 1.27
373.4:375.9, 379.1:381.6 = 1.31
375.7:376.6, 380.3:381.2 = 1.36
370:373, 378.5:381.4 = 1.08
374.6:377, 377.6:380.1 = 1.21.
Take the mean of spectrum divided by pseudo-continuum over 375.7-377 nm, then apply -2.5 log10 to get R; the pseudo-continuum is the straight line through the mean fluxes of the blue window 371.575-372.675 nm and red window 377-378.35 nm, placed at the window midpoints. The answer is 0.248 mag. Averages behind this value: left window 15.8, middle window 15.7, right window 20.9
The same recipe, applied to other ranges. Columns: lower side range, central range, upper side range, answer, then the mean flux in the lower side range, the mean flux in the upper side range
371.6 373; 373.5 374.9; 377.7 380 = 0.30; 15.8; 18.7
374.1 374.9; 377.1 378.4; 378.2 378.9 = -0.13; 13.2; 20.4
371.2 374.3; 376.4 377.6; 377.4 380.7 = -0.01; 15.3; 19.2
